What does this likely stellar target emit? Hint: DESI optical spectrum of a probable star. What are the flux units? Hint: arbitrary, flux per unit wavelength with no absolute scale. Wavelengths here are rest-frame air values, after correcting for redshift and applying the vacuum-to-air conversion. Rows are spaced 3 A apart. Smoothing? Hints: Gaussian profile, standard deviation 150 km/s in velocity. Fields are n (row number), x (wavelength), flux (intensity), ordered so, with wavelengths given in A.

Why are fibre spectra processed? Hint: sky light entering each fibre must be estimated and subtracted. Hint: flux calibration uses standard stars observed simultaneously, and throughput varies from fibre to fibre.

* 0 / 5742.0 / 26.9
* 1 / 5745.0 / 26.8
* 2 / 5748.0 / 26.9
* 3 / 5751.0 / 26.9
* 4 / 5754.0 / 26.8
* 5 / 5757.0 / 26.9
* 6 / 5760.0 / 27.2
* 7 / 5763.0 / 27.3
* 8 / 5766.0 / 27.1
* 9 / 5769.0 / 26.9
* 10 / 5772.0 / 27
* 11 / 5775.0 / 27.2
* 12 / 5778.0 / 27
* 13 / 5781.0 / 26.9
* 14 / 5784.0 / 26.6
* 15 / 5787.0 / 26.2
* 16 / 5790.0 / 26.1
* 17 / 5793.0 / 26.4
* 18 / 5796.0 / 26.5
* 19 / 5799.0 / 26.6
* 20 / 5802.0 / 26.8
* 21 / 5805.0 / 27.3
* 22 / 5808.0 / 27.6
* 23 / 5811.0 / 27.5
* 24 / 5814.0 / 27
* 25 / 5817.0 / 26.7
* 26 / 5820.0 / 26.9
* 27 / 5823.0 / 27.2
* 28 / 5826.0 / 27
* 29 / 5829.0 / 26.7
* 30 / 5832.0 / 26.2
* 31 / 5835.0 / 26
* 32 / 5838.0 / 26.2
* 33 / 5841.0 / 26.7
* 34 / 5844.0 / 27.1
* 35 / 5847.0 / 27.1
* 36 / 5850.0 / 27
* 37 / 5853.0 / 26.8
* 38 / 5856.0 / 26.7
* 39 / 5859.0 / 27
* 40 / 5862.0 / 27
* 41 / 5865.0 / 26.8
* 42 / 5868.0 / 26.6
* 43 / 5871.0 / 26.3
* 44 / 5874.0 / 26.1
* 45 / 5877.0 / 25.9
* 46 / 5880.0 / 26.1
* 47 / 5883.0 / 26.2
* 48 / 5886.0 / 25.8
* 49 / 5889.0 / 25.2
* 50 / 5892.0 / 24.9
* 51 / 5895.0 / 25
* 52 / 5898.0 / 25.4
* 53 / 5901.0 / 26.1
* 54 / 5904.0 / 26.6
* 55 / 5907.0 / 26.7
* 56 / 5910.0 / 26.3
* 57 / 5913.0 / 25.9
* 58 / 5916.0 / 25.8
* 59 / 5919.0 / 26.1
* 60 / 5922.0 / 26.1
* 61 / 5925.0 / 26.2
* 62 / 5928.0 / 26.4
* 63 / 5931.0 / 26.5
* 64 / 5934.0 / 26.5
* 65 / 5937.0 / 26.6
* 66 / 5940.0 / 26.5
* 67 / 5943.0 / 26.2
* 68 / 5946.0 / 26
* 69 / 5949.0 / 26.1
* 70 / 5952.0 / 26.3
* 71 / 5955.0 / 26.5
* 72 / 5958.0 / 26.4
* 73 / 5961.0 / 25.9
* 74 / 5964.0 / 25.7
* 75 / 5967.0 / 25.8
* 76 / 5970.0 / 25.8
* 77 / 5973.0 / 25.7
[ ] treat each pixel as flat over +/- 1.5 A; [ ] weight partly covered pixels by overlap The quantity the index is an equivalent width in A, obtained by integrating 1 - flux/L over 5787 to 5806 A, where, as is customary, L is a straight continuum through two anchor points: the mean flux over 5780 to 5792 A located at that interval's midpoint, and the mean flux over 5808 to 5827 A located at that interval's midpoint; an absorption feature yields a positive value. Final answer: 0.06 A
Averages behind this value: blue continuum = 26.4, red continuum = 27.1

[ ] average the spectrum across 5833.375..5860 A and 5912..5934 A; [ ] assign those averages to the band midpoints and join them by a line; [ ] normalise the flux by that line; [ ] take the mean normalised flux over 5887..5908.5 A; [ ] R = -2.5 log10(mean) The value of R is 0.03 mag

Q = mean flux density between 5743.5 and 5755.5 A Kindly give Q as 26.8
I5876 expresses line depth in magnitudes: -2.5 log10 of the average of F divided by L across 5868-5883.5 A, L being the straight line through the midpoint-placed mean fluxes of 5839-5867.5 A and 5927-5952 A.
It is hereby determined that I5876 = 0.02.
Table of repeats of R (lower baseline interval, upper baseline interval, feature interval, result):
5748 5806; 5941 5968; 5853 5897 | 0.013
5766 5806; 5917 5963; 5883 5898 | 0.045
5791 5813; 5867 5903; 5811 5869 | -0.015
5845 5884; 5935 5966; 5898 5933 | 0.007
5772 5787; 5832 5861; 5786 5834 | 0.000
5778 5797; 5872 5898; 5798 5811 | -0.032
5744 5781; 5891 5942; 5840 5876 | -0.013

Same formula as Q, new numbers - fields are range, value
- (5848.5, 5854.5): 26.9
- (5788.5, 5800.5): 26.4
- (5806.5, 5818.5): 27.2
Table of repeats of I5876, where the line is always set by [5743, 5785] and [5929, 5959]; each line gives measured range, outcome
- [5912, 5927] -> 0.02 mag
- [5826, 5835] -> 0.01 mag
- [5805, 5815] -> -0.02 mag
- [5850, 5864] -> -0.01 mag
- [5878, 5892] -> 0.03 mag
